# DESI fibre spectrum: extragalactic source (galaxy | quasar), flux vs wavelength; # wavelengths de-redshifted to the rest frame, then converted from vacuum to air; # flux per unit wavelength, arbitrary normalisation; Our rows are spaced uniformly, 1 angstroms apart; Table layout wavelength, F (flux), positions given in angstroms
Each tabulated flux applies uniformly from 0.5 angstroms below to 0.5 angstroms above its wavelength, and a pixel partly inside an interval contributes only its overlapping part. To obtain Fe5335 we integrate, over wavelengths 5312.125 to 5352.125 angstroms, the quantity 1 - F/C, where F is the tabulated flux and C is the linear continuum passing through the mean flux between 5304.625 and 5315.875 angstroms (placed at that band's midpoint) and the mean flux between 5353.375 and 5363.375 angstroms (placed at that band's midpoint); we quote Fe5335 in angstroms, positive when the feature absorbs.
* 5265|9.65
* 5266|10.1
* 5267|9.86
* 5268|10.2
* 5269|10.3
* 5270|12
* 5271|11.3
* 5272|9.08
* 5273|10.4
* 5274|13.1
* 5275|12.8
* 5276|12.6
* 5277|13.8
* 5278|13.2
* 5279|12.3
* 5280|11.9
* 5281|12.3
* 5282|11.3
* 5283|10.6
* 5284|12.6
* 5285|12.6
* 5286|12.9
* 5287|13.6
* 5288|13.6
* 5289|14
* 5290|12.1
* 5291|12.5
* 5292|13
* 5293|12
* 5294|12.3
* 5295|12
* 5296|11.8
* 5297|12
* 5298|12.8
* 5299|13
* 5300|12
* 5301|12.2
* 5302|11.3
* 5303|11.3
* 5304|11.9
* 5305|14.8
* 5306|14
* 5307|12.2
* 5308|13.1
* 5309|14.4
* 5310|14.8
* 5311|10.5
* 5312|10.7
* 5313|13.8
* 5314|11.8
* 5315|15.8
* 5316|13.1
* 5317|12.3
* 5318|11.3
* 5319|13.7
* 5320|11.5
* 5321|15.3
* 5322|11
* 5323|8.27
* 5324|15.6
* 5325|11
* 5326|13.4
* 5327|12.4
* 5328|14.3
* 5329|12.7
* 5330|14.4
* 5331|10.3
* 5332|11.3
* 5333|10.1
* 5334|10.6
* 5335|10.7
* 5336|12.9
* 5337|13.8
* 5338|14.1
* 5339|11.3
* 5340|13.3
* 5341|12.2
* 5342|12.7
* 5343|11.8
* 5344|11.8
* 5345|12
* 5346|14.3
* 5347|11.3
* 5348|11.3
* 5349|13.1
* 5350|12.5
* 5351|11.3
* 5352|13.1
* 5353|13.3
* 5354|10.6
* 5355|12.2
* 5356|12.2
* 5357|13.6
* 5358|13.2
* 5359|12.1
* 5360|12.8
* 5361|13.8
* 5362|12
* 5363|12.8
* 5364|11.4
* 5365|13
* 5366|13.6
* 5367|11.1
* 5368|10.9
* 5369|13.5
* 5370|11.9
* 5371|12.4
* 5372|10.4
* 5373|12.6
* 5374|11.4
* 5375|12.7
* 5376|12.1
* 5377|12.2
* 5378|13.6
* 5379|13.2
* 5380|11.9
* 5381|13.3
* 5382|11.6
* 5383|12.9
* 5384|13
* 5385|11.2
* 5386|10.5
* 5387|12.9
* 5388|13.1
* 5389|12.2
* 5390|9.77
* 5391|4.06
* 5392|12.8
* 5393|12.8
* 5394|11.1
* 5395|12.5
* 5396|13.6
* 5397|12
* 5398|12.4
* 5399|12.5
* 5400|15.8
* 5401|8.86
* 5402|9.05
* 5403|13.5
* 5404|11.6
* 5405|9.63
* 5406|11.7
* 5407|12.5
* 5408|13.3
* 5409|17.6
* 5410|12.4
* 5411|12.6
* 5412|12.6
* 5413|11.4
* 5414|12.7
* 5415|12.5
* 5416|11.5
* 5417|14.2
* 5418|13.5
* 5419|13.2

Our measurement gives 1.6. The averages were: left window 13.2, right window 12.5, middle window 12.4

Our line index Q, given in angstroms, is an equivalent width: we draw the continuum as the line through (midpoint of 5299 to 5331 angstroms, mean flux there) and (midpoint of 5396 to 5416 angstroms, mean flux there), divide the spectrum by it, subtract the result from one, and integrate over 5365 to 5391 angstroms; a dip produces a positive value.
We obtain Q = 0.9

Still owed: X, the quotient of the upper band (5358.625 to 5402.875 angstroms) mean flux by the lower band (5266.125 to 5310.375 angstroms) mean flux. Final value 1.0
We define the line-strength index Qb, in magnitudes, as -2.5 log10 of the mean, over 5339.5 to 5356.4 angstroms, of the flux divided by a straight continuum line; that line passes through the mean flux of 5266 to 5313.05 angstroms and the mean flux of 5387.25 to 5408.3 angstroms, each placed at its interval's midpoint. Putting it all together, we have -0.03 mag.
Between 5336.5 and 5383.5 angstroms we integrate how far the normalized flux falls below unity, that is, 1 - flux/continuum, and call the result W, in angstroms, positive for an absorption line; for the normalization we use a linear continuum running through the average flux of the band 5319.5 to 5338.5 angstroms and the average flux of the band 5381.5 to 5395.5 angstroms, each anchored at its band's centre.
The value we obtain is -2.3 angstroms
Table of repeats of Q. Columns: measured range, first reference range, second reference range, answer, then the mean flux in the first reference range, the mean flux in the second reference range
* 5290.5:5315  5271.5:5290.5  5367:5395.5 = -0.7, 12.4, 11.9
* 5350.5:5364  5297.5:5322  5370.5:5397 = -0.3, 12.8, 11.9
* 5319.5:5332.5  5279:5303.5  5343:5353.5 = -0.1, 12.3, 12.4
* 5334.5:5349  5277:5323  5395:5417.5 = 0.1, 12.6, 12.5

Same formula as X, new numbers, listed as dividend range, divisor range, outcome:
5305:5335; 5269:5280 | 1.05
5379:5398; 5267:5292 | 0.97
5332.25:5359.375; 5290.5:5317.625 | 0.97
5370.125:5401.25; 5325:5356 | 0.98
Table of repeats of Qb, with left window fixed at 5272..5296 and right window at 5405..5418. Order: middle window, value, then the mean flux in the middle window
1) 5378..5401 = 0.064 mag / 12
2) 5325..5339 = 0.023 mag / 12.3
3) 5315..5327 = -0.002 mag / 12.5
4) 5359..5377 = 0.037 mag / 12.3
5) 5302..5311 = -0.048 mag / 13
